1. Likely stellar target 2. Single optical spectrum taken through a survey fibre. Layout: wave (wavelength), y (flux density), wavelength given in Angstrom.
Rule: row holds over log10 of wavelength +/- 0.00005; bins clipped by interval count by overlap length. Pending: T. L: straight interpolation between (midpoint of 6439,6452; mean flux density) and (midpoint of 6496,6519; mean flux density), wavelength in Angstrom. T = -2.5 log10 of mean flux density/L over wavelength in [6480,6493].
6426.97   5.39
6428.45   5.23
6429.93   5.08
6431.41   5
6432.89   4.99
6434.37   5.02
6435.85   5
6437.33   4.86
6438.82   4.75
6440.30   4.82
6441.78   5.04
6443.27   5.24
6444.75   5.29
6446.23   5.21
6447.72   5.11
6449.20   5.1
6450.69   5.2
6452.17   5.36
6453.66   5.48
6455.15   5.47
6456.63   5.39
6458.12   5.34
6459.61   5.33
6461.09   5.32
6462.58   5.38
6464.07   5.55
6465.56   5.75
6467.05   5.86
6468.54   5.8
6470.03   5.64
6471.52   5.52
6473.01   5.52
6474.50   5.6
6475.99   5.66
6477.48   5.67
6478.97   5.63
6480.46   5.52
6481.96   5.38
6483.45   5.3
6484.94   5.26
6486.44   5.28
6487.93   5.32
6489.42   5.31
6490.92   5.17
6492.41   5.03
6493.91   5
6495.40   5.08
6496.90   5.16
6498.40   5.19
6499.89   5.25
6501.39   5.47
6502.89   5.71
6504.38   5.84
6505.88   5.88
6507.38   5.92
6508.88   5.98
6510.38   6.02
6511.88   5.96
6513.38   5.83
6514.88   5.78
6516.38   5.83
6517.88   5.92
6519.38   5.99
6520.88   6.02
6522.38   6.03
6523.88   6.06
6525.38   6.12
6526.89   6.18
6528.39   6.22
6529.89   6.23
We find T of 0.05 mag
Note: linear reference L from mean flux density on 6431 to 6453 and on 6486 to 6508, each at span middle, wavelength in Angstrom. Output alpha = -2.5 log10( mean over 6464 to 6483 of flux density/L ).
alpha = -0.075 mag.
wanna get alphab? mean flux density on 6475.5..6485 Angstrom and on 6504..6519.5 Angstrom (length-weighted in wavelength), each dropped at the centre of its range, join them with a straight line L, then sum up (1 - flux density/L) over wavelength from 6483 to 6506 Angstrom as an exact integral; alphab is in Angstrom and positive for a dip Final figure 1.5 Angstrom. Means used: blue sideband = 5.5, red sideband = 5.9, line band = 5.31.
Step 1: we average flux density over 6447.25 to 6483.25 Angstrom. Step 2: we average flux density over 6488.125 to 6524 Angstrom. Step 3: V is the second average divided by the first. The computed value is 1.03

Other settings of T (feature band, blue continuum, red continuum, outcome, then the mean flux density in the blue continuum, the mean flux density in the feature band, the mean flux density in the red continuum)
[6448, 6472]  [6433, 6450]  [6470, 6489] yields -0.04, 5.04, 5.46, 5.48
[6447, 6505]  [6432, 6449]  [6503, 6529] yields 0.01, 5.03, 5.41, 5.97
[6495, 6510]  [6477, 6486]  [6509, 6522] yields 0.03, 5.44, 5.57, 5.93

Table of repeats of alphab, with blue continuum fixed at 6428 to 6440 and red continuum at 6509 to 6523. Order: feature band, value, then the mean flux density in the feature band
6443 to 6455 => -0.25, 5.26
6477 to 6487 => 0.19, 5.43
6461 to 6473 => -0.56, 5.61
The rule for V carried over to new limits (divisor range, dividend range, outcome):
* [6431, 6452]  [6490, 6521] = 1.11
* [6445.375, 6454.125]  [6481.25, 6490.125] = 1.01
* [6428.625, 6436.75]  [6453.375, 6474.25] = 1.10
